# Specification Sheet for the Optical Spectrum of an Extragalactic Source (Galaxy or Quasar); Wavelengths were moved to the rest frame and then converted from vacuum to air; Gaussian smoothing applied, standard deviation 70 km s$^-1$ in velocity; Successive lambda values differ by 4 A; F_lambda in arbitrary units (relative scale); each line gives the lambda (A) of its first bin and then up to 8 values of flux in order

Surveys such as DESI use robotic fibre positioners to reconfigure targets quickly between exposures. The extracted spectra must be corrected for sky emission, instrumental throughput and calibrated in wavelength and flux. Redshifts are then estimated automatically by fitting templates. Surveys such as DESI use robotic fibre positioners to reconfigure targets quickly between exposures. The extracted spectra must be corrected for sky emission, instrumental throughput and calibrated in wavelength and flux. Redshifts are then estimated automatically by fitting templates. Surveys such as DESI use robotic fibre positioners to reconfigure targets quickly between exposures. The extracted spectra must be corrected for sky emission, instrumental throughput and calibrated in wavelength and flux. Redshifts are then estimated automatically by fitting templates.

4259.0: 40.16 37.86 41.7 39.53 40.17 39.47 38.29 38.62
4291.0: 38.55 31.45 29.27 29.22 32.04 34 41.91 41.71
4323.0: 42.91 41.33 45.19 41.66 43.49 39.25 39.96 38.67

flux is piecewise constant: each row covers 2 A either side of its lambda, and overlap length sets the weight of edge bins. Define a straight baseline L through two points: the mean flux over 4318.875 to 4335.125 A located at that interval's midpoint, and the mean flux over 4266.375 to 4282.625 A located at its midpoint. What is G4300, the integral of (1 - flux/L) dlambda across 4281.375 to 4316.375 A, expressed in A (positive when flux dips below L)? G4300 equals 5.6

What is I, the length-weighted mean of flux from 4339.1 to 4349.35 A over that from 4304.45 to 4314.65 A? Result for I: 1.18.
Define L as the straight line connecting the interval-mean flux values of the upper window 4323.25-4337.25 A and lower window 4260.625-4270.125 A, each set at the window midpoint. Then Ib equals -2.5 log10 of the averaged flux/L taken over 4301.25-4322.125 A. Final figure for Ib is 0.16 mag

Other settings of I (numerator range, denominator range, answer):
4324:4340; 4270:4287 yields 1.09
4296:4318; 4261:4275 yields 0.84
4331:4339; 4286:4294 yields 1.14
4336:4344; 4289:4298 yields 1.21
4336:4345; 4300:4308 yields 1.37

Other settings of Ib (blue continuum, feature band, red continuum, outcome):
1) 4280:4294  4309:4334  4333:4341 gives 0.000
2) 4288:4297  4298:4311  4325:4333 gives 0.227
